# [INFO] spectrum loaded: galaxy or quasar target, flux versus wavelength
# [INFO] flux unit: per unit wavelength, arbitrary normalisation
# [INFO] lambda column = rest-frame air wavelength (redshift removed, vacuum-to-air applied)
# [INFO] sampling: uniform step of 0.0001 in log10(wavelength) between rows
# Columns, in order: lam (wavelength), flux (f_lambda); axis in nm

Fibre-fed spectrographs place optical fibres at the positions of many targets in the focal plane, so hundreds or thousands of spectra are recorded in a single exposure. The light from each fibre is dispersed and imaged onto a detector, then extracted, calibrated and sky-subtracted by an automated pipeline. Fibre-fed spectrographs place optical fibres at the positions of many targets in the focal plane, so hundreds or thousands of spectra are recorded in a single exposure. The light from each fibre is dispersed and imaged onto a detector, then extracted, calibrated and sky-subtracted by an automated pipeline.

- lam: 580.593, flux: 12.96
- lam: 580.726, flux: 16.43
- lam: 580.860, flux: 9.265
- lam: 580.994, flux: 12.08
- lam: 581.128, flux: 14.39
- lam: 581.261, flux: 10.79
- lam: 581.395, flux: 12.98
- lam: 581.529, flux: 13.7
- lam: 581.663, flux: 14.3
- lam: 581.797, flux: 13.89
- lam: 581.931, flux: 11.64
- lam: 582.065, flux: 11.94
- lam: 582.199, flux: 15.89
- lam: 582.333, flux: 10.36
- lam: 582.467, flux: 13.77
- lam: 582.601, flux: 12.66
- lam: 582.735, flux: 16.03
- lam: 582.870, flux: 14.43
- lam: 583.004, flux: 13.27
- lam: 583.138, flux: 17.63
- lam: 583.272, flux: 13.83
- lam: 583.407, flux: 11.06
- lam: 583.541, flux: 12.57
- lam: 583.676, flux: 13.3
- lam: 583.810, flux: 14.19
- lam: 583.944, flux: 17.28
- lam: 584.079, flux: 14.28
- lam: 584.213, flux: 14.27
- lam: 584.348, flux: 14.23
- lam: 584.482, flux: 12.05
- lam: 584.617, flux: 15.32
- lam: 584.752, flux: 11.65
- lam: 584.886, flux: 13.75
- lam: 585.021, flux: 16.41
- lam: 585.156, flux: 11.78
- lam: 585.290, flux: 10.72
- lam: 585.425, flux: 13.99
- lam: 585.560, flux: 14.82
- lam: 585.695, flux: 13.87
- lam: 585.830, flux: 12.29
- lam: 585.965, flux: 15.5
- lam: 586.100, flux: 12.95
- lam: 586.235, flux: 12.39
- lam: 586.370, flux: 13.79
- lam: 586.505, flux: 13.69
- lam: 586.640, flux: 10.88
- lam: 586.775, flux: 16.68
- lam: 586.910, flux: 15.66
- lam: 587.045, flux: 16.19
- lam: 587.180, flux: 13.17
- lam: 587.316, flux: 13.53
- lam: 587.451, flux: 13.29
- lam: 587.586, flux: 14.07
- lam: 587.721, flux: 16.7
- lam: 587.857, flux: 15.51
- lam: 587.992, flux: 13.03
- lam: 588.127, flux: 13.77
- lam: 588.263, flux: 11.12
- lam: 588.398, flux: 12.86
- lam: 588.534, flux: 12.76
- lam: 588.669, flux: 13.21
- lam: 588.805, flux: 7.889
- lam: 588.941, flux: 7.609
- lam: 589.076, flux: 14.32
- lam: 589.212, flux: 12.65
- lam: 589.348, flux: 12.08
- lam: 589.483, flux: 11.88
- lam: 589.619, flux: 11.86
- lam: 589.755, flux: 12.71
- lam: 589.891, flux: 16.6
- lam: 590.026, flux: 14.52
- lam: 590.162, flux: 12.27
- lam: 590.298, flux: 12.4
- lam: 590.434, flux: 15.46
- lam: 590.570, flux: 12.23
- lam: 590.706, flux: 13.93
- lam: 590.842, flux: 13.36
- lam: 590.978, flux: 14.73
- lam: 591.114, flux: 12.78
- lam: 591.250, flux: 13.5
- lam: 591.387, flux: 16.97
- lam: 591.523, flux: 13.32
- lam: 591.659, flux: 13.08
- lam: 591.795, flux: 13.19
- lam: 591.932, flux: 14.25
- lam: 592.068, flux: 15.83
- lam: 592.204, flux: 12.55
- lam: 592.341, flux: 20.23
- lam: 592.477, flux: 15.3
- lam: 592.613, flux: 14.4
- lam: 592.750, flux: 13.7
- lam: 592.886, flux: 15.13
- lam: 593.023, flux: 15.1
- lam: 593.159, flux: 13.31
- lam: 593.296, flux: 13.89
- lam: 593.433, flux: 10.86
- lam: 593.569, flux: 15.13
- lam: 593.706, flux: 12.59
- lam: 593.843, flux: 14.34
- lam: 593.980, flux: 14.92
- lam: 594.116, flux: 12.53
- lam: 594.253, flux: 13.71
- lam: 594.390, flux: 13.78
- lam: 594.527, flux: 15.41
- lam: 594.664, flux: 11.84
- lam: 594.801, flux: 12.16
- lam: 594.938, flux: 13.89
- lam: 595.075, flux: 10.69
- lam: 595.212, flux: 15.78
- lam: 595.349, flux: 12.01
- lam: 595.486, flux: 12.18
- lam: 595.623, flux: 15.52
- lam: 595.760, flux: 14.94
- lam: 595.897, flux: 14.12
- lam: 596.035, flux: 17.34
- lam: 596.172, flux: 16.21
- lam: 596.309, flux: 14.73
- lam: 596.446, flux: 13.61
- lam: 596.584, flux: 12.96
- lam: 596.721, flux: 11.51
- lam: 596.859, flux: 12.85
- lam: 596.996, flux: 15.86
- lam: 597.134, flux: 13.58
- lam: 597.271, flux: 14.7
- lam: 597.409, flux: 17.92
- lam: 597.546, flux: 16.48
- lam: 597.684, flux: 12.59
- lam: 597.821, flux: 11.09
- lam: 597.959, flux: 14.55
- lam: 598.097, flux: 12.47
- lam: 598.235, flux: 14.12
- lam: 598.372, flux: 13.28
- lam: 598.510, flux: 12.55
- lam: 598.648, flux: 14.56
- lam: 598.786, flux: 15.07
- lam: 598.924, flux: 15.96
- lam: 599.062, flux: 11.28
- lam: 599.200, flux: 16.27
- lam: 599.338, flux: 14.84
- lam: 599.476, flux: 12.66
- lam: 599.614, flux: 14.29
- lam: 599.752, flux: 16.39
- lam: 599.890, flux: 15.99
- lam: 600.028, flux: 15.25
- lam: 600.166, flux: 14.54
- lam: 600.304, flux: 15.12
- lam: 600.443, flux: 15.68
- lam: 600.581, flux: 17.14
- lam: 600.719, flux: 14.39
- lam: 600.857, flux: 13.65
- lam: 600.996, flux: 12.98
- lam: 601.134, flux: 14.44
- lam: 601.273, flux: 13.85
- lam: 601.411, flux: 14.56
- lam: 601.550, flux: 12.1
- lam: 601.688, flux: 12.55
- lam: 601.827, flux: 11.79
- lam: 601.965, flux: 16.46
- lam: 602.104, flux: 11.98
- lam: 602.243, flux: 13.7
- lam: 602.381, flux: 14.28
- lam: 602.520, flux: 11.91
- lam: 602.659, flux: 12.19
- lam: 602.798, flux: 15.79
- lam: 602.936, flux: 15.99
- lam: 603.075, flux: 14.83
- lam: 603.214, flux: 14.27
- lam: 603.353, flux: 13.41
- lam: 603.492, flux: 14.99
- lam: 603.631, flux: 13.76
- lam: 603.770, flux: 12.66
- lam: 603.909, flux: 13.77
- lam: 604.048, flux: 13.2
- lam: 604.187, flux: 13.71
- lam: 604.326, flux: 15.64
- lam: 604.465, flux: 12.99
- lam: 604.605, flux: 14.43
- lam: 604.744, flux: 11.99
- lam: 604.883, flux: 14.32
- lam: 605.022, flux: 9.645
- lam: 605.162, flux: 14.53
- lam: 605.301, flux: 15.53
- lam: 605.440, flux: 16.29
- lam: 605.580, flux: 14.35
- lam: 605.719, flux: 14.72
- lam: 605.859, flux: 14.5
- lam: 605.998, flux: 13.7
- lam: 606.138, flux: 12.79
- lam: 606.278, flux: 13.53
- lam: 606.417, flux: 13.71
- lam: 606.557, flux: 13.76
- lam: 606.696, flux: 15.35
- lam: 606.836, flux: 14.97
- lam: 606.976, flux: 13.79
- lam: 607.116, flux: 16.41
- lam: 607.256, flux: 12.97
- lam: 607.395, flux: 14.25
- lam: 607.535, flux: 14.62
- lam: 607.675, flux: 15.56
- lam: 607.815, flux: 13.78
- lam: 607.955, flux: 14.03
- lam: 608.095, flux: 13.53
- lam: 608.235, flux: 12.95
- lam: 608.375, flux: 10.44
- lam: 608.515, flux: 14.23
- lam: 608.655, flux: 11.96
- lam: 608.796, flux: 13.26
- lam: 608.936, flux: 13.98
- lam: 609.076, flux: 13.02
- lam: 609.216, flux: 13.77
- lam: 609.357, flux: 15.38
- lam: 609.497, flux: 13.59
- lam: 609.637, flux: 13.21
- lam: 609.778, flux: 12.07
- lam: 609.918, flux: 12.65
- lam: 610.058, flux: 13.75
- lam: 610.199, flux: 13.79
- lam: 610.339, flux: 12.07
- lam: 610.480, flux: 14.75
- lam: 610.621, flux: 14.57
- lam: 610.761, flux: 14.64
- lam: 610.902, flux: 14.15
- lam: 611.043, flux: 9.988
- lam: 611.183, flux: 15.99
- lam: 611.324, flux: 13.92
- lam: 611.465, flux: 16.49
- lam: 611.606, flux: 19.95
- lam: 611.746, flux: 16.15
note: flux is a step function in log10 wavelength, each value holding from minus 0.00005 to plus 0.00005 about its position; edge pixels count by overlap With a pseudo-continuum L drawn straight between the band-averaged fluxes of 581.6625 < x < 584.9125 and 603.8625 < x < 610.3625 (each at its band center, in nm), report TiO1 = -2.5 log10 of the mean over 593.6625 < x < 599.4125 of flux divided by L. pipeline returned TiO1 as -0.017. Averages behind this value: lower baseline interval 13.7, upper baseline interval 13.8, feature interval 14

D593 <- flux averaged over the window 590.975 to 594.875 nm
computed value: 14.1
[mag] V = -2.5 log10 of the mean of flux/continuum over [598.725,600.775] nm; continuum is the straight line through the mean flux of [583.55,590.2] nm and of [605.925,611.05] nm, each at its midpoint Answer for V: -0.11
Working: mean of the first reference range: 13.5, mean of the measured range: 15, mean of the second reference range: 13.7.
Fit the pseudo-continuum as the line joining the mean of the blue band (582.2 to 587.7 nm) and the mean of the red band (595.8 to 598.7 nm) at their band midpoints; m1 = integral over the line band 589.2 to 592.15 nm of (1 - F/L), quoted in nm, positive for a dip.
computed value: 0.075 nm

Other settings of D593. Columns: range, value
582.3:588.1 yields 13.9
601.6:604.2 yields 13.7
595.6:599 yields 14.3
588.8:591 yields 12.8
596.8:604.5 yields 14.2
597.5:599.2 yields 13.7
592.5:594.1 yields 13.9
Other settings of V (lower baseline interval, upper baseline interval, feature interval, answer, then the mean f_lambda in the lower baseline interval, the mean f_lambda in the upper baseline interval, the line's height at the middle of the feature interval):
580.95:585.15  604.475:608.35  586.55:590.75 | 0.04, 13.7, 14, 13.7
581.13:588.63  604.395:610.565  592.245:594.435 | -0.04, 13.7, 13.7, 13.7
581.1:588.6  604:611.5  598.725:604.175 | -0.03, 13.7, 13.8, 13.8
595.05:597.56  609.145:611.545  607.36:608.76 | 0.03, 14.4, 13.8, 13.9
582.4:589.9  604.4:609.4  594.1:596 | 0.01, 13.5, 13.9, 13.7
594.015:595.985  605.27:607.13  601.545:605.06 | 0.05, 13.5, 14.4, 14.2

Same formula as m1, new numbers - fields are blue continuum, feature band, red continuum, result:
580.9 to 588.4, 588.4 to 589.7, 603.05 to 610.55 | 0.19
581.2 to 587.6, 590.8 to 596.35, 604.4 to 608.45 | -0.14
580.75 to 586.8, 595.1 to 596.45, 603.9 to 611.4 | -0.09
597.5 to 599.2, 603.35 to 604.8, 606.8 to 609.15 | 0.00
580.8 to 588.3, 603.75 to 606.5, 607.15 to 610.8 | -0.05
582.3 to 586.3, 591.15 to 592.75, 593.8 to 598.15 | -0.10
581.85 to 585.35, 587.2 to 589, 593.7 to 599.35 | 0.13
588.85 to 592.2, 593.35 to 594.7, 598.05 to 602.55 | 0.01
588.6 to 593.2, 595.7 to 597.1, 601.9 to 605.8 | -0.06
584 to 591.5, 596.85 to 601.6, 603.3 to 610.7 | -0.26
